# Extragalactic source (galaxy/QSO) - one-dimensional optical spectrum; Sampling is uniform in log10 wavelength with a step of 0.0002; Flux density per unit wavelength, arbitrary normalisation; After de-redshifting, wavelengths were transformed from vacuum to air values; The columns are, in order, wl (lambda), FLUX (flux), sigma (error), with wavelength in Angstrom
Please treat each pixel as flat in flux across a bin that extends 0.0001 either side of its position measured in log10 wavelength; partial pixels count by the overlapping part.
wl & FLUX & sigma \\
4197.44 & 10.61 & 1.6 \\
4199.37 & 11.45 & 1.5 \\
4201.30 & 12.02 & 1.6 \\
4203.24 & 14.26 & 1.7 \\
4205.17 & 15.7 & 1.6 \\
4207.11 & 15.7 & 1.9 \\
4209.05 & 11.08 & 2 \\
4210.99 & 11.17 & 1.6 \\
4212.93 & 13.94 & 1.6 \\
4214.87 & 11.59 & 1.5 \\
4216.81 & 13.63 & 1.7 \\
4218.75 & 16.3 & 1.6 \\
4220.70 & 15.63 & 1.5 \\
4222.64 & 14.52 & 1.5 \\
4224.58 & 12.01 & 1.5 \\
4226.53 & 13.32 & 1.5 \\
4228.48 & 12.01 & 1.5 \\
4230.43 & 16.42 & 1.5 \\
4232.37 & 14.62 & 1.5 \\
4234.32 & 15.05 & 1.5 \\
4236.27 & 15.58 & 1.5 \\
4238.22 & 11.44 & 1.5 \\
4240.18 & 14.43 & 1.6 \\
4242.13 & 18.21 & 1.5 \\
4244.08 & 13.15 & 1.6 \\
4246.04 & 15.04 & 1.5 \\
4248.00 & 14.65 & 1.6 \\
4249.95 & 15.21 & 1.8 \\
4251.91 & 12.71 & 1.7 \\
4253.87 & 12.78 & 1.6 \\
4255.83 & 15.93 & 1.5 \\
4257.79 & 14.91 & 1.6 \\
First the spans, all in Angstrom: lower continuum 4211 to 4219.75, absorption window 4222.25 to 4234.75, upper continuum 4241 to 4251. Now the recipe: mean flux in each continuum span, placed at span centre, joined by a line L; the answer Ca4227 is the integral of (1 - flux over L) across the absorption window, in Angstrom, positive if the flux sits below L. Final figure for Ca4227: 0.3 Angstrom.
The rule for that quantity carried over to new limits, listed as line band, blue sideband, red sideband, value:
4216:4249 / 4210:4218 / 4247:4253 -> -2.6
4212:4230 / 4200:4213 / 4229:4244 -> 0.4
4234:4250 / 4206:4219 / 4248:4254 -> -1.2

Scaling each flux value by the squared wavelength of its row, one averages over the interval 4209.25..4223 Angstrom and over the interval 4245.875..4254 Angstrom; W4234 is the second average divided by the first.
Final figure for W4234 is 1.05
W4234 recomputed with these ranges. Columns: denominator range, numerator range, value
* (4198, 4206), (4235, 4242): 1.11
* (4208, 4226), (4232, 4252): 1.11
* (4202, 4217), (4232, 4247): 1.12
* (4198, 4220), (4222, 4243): 1.09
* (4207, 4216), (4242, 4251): 1.22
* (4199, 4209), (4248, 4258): 1.07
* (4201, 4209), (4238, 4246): 1.05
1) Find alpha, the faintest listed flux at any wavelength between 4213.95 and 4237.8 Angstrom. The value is 11.59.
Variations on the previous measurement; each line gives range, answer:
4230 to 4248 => 11.44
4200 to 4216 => 11.08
